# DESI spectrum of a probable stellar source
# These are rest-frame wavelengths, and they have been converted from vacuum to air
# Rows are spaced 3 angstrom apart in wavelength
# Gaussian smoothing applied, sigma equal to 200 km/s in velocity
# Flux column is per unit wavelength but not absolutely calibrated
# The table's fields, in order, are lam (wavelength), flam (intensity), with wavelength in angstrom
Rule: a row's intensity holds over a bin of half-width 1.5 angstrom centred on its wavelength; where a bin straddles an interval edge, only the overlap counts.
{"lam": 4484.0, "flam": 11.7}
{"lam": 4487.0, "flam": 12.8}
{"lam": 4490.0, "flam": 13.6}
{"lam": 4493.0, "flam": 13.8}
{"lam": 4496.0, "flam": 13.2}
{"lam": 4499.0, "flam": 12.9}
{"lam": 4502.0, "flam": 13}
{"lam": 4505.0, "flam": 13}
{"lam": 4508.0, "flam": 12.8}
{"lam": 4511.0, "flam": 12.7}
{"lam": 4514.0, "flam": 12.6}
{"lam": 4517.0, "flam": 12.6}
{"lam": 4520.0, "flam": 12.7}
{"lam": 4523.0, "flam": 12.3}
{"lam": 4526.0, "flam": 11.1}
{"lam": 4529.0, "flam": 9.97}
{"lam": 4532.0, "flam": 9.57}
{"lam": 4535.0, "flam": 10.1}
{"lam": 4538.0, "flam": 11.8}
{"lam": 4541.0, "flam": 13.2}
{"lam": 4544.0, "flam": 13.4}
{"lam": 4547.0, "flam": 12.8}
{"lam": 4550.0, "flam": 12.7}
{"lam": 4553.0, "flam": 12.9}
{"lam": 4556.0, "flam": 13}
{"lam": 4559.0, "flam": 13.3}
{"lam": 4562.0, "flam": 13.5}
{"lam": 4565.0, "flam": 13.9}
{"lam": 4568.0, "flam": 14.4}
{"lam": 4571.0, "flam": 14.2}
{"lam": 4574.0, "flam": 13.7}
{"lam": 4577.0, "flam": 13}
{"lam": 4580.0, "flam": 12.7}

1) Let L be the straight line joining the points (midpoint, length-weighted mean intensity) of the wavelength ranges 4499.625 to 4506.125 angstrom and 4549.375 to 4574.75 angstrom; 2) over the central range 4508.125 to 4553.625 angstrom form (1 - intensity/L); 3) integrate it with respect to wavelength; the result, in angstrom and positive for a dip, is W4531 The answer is 4.2 angstrom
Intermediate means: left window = 13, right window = 13.5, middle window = 12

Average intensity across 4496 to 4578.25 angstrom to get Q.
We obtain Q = 12.6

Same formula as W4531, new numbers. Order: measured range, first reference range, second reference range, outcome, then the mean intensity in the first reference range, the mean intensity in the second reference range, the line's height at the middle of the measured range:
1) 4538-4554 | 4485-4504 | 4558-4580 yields 0.7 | 13.2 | 13.7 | 13.5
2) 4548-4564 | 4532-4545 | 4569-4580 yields -0.6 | 11.8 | 13.5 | 12.6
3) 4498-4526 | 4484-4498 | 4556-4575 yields 1.4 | 13.2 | 13.8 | 13.3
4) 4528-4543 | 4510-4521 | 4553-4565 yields 2.2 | 12.6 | 13.3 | 12.9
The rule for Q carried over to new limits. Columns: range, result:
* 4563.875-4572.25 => 14.2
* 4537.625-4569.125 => 13.2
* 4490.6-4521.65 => 12.9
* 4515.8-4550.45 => 11.8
